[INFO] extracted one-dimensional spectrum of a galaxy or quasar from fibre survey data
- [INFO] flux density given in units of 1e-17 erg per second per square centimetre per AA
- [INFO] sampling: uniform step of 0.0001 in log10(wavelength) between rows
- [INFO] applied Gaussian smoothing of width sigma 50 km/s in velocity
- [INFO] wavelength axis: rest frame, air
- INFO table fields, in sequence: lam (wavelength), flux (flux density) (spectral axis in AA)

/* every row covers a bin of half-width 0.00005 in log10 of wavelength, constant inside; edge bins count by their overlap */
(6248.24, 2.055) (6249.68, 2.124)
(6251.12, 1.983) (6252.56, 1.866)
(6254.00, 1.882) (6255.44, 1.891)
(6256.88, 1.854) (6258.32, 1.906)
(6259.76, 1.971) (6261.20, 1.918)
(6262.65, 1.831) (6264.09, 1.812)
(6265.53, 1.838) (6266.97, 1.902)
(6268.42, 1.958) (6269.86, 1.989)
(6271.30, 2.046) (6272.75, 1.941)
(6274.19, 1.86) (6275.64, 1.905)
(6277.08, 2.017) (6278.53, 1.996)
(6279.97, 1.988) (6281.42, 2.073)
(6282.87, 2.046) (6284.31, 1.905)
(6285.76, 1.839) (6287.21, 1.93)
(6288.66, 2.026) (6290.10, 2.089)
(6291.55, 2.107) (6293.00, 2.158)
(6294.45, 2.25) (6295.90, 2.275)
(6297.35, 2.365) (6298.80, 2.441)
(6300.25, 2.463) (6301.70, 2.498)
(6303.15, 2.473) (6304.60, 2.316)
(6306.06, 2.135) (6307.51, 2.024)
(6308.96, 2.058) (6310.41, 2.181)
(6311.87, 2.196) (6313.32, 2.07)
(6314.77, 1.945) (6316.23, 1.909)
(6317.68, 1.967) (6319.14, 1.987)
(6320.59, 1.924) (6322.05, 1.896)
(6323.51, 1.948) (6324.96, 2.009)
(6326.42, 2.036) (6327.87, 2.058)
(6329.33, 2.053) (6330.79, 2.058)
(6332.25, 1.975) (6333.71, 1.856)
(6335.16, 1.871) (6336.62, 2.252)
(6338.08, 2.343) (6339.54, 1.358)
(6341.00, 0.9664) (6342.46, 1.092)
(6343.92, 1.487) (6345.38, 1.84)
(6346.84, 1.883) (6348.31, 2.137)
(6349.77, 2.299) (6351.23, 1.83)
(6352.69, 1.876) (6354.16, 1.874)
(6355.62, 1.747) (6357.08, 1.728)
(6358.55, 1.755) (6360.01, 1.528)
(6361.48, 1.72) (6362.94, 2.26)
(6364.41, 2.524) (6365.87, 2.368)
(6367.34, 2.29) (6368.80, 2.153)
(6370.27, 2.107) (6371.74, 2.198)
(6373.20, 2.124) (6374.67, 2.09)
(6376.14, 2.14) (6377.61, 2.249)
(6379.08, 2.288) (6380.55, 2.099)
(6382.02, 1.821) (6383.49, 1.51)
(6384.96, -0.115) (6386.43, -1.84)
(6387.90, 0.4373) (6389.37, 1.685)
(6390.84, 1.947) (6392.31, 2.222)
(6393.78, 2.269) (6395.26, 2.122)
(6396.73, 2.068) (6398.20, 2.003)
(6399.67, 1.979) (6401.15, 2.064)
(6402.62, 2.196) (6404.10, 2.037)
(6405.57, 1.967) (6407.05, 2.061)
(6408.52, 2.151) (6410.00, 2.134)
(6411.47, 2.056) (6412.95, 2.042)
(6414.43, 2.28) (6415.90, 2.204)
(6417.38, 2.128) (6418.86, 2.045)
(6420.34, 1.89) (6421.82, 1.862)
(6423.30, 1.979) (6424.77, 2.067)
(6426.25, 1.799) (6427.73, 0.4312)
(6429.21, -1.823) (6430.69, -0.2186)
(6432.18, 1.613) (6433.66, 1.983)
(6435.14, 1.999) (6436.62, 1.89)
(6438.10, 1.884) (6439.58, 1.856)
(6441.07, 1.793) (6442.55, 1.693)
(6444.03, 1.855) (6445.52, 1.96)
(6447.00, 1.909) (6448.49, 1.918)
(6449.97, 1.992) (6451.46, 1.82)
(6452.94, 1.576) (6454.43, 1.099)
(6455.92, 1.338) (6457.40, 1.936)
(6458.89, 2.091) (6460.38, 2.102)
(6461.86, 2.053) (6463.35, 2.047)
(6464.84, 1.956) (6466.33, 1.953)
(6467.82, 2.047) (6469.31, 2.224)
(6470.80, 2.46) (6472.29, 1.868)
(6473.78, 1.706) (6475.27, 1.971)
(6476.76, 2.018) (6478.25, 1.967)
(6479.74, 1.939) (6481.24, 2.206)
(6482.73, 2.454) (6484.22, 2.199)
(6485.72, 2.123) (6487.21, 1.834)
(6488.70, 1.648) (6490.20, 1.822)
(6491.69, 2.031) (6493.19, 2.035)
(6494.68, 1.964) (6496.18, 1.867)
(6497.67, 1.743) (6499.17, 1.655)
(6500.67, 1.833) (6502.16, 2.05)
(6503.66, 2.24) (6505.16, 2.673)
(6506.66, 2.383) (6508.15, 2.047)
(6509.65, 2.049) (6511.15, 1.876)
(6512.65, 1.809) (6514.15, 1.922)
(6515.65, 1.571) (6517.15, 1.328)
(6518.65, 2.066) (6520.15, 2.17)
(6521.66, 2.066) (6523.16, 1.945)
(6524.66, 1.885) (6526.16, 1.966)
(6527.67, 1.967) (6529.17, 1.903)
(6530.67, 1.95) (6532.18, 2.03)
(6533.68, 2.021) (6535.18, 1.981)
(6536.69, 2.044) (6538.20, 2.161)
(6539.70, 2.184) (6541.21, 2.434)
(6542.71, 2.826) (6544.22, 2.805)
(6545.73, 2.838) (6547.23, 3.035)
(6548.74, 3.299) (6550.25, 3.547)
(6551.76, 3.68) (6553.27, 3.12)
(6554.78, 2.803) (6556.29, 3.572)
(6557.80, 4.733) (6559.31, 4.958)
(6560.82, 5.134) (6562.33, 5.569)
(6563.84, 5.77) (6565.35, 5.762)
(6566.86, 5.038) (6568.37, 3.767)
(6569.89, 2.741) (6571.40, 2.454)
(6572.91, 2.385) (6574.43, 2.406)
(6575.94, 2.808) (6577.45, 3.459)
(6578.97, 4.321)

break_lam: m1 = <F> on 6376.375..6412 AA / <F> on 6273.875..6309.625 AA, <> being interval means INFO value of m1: 0.81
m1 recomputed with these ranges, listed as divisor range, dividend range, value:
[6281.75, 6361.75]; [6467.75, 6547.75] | 1.04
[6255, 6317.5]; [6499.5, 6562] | 1.23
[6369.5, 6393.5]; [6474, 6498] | 1.26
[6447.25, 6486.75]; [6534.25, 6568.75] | 1.84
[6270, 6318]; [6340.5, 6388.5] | 0.82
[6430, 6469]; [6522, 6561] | 1.55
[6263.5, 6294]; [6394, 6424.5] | 1.05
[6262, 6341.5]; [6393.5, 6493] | 0.92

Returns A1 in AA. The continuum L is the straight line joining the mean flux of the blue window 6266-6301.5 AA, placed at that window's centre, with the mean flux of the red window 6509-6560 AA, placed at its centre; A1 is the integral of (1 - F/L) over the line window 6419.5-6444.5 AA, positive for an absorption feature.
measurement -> 9.44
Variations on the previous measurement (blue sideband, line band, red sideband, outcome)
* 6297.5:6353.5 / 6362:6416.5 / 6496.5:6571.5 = 8.05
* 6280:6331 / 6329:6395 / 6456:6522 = 9.08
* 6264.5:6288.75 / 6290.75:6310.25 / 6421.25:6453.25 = -3.92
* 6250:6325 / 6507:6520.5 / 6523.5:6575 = 5.01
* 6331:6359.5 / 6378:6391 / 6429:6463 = 4.90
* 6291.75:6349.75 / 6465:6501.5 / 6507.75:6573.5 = 9.05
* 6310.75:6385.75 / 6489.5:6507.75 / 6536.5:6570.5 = 6.73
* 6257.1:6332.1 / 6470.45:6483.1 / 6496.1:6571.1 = 2.64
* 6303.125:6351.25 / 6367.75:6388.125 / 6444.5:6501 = 4.04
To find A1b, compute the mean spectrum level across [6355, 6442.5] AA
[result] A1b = 1.76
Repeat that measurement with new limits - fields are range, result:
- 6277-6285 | 2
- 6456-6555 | 2.15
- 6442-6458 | 1.73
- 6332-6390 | 1.74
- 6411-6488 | 1.81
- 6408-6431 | 1.59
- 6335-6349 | 1.71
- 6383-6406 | 1.53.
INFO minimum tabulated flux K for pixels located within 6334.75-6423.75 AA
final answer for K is -1.84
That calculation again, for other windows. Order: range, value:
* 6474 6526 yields 1.328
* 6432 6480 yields 1.099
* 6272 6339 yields 1.839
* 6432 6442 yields 1.613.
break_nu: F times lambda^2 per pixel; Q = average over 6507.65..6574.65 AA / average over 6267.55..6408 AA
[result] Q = 1.6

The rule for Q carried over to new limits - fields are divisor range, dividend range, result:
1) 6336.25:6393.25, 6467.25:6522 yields 1.19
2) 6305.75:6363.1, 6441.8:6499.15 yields 1.06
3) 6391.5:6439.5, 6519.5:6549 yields 1.31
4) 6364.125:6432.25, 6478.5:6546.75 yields 1.23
